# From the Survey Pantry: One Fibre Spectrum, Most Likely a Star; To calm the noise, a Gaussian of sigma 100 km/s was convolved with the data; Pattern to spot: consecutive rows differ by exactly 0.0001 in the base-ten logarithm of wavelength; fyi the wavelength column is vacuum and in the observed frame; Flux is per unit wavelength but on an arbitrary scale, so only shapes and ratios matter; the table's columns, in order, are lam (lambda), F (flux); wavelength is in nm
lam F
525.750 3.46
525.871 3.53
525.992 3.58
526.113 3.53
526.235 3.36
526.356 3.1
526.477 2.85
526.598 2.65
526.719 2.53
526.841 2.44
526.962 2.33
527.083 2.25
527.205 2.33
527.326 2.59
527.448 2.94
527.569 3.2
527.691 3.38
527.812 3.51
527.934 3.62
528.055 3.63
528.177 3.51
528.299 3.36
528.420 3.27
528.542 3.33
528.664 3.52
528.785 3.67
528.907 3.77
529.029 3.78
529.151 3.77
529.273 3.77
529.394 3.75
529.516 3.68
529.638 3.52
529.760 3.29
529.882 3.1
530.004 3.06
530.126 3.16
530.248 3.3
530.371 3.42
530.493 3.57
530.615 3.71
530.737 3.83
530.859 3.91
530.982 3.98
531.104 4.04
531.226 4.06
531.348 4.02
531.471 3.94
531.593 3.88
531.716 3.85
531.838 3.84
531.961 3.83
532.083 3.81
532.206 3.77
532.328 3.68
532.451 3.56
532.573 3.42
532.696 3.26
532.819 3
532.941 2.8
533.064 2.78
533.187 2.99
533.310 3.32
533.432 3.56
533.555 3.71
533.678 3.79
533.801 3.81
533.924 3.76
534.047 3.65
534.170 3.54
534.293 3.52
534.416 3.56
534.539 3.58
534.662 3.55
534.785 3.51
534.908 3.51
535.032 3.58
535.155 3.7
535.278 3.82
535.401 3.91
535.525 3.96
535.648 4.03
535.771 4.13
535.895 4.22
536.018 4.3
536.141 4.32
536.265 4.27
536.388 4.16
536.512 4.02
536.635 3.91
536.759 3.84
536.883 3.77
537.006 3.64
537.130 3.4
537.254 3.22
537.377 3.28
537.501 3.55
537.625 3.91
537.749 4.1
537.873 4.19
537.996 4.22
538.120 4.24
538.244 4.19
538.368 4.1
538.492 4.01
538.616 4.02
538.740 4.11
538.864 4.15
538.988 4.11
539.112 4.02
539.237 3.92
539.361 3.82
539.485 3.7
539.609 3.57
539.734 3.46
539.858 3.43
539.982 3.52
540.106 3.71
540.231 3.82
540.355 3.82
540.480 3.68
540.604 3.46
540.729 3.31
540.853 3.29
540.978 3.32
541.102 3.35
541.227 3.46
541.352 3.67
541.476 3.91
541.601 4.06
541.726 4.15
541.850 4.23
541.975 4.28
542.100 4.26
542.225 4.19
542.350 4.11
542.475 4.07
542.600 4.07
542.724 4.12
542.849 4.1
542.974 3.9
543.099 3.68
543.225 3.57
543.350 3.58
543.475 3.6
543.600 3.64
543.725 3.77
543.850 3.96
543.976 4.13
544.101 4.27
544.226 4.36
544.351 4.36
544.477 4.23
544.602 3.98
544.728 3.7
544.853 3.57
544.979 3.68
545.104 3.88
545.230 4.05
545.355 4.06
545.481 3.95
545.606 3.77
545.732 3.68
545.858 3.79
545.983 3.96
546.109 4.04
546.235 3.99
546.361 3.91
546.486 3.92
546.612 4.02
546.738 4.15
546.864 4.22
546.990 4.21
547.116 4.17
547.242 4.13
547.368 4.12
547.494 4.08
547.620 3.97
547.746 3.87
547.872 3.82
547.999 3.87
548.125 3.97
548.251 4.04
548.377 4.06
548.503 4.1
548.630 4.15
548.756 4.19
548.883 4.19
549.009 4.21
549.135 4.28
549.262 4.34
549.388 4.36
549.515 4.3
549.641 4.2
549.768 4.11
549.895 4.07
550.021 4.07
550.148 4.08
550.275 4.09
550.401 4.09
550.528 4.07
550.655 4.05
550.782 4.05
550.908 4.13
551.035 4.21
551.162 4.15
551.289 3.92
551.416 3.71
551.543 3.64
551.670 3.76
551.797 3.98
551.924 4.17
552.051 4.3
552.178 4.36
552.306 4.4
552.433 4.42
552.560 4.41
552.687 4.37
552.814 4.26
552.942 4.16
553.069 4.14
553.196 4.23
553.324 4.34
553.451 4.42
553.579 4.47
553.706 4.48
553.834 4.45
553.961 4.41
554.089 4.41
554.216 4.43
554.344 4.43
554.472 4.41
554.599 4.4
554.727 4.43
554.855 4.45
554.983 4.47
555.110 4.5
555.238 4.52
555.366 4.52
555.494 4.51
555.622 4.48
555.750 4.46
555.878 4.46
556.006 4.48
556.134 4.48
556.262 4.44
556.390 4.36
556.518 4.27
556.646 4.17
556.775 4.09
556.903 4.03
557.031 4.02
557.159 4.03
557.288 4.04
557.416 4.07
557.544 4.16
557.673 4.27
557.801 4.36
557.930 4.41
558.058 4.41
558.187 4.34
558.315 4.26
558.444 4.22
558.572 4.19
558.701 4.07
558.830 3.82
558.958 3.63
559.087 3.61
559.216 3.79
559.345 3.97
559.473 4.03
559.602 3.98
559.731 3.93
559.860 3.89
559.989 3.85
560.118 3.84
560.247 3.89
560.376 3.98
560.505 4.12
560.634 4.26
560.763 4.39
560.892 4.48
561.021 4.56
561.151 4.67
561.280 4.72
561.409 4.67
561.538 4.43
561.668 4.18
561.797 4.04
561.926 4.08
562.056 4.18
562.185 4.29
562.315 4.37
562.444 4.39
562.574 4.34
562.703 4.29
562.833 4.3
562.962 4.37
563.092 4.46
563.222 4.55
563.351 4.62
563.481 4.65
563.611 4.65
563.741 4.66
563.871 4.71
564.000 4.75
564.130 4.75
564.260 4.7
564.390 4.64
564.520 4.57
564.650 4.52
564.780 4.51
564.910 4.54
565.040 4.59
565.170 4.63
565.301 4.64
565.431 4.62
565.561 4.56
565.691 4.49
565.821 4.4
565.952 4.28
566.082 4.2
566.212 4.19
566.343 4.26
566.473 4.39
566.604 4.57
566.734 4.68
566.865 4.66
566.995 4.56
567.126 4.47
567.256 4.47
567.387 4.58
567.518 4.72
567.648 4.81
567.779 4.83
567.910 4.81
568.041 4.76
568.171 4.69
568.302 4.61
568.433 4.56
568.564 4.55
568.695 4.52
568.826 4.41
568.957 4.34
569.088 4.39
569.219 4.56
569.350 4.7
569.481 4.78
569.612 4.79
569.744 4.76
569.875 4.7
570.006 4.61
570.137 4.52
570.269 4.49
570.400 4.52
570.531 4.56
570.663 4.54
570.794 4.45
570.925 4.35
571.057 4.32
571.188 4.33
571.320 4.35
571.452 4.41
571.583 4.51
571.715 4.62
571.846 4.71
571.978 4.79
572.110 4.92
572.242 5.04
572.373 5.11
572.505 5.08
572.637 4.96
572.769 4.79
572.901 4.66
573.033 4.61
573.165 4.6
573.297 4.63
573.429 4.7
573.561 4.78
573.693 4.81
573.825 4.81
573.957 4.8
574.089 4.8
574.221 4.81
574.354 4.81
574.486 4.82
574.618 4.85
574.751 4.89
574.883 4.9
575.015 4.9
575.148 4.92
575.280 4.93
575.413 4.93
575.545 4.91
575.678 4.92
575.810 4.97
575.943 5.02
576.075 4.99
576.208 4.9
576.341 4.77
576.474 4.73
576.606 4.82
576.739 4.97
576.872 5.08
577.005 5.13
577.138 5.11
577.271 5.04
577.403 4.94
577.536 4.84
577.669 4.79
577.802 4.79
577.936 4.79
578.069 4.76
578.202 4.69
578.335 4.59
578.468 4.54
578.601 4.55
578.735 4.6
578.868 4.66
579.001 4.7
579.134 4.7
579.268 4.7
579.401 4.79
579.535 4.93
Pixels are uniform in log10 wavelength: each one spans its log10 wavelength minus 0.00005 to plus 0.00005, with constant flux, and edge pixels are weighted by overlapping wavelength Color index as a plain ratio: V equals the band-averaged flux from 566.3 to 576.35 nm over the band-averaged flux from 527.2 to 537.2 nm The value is 1.3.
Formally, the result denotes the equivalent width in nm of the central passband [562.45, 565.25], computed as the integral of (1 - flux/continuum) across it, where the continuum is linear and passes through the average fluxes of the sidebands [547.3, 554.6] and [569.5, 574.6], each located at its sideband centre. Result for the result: -0.05 nm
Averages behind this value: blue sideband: 4.17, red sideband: 4.68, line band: 4.56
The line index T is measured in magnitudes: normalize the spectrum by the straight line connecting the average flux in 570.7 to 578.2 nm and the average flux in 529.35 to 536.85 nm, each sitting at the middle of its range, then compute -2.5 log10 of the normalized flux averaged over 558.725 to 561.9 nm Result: 0.08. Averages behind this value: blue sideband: 3.68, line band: 4.11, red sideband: 4.8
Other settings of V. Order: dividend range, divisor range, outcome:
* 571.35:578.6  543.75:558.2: 1.16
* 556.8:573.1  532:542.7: 1.18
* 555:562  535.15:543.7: 1.09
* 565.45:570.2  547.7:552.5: 1.11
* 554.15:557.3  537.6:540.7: 1.12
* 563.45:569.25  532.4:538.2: 1.23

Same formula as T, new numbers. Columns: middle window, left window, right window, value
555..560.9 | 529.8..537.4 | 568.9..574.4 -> 0.03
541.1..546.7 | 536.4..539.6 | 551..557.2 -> 0.03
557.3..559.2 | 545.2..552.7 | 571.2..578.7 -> 0.06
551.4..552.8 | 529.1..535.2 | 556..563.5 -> -0.03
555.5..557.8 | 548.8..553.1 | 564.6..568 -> 0.01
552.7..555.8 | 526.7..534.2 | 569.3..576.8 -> -0.06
